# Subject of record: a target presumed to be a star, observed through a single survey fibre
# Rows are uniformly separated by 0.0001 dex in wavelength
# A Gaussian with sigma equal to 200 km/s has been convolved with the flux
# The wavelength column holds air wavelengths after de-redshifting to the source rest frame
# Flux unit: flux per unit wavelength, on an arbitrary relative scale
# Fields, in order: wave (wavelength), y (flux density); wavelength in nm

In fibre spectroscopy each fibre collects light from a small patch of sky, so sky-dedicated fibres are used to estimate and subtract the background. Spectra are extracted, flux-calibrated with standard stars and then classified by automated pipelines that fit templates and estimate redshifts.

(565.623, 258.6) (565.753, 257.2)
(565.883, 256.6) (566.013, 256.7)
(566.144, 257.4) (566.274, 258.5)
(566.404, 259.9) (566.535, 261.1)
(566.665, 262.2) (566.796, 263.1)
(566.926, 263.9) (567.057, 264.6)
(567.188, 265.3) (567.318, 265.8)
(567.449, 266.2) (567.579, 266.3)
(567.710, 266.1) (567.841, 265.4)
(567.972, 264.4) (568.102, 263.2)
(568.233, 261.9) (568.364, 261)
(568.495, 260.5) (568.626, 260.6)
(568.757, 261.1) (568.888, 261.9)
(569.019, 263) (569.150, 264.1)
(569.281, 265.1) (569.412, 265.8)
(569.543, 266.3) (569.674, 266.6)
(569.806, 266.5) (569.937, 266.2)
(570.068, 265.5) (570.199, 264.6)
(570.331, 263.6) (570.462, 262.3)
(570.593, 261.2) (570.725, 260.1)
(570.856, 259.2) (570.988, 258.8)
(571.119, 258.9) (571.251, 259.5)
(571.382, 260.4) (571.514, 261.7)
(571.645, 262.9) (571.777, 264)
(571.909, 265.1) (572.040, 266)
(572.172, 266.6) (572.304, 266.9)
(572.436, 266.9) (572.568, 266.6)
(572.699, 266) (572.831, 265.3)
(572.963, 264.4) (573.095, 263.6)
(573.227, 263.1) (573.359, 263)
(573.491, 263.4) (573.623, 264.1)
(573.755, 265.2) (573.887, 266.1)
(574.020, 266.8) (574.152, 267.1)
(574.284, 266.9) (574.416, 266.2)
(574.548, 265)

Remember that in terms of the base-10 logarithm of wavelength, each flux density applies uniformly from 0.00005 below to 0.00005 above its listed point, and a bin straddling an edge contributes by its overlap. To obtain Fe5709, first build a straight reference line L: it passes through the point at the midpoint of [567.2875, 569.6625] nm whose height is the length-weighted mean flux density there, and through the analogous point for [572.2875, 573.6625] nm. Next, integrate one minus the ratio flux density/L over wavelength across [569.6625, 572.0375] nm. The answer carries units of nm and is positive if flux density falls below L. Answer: 0.02 nm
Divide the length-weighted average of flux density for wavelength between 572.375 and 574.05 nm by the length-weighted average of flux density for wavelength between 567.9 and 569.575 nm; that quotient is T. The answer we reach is 1.01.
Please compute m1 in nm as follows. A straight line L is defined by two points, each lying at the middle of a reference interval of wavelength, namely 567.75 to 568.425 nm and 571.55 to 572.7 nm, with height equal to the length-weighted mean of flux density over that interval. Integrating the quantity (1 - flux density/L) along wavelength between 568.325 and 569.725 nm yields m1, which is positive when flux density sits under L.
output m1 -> 0.00 nm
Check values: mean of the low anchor 263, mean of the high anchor 266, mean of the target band 263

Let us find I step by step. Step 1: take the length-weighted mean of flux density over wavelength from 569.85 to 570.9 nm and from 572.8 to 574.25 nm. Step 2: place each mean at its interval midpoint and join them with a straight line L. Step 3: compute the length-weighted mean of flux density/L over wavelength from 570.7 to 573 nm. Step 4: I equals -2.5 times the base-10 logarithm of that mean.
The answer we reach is 0.00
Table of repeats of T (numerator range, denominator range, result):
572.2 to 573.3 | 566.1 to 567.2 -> 1.01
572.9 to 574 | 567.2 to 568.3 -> 1.00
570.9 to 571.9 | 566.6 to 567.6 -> 0.99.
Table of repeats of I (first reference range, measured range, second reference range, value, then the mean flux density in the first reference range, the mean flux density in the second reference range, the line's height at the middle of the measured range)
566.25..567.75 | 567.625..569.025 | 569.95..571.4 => 0.00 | 264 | 262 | 263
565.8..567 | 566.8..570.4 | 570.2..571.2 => -0.02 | 260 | 261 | 260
